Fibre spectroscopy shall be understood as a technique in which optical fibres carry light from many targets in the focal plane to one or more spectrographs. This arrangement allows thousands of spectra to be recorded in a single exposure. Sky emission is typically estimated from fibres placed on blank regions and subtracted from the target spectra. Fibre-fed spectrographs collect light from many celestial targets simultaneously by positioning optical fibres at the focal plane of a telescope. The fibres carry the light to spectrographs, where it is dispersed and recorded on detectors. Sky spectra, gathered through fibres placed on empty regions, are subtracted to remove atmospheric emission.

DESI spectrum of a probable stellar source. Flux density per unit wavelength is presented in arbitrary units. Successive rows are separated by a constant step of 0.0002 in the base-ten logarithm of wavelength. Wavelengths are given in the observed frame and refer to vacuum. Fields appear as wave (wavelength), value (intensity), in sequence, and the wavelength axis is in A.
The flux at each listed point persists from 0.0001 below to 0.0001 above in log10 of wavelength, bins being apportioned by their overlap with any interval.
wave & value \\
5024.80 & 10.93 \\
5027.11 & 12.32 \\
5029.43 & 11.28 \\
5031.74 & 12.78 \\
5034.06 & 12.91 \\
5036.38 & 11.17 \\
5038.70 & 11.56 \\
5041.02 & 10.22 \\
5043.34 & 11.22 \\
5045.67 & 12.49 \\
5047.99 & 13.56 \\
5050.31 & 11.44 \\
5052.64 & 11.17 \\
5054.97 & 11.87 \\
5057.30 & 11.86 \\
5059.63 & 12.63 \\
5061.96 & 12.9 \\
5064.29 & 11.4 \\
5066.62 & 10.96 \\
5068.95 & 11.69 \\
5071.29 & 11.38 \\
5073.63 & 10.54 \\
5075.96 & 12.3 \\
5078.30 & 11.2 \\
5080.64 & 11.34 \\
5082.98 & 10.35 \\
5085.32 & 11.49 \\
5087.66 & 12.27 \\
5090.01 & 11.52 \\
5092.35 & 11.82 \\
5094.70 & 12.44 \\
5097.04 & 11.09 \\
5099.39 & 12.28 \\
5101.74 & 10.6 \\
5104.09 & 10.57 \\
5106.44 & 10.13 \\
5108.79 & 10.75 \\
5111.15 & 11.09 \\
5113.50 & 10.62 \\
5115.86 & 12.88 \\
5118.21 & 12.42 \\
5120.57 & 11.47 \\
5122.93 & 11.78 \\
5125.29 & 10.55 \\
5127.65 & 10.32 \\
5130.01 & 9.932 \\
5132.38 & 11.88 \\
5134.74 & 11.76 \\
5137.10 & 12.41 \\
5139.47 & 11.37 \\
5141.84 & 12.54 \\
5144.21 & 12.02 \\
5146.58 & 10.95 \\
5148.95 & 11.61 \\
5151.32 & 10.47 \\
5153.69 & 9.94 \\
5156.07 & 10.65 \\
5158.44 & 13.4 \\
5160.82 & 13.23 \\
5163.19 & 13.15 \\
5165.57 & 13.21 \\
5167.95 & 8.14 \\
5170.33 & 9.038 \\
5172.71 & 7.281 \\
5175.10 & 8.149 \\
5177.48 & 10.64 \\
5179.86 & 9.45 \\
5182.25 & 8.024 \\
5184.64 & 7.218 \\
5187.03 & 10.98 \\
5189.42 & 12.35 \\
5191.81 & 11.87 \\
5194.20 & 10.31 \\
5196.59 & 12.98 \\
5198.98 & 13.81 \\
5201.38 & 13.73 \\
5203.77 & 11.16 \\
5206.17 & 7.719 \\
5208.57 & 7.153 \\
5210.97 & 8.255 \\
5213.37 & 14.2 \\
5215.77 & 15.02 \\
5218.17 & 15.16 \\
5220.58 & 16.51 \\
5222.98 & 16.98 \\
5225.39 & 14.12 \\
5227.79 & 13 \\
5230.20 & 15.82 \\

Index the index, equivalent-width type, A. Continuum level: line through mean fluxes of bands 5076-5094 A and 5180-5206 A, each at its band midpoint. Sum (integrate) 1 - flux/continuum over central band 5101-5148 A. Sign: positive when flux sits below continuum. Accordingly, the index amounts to 0.1 A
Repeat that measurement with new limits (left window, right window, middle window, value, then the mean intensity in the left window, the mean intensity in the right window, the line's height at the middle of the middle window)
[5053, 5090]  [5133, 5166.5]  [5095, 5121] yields 1.0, 11.6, 11.9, 11.7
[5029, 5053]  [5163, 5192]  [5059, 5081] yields -0.4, 11.8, 9.78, 11.4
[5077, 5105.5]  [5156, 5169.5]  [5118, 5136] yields 0.8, 11.4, 12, 11.7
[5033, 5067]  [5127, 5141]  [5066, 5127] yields 1.1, 11.8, 11.3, 11.6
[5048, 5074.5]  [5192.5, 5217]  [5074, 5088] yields 0.3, 11.7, 11.5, 11.7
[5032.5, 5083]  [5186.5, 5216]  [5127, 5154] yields 0.4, 11.7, 11.4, 11.5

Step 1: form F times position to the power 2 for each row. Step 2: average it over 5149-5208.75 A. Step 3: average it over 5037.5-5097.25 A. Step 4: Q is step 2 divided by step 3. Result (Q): 1.0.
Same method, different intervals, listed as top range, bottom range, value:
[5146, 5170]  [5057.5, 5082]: 1.01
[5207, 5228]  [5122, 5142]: 1.21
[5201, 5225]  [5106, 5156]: 1.15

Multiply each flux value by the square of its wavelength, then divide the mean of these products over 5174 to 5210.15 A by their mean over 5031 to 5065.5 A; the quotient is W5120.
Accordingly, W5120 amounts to 0.92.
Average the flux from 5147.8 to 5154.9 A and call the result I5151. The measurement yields 10.7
